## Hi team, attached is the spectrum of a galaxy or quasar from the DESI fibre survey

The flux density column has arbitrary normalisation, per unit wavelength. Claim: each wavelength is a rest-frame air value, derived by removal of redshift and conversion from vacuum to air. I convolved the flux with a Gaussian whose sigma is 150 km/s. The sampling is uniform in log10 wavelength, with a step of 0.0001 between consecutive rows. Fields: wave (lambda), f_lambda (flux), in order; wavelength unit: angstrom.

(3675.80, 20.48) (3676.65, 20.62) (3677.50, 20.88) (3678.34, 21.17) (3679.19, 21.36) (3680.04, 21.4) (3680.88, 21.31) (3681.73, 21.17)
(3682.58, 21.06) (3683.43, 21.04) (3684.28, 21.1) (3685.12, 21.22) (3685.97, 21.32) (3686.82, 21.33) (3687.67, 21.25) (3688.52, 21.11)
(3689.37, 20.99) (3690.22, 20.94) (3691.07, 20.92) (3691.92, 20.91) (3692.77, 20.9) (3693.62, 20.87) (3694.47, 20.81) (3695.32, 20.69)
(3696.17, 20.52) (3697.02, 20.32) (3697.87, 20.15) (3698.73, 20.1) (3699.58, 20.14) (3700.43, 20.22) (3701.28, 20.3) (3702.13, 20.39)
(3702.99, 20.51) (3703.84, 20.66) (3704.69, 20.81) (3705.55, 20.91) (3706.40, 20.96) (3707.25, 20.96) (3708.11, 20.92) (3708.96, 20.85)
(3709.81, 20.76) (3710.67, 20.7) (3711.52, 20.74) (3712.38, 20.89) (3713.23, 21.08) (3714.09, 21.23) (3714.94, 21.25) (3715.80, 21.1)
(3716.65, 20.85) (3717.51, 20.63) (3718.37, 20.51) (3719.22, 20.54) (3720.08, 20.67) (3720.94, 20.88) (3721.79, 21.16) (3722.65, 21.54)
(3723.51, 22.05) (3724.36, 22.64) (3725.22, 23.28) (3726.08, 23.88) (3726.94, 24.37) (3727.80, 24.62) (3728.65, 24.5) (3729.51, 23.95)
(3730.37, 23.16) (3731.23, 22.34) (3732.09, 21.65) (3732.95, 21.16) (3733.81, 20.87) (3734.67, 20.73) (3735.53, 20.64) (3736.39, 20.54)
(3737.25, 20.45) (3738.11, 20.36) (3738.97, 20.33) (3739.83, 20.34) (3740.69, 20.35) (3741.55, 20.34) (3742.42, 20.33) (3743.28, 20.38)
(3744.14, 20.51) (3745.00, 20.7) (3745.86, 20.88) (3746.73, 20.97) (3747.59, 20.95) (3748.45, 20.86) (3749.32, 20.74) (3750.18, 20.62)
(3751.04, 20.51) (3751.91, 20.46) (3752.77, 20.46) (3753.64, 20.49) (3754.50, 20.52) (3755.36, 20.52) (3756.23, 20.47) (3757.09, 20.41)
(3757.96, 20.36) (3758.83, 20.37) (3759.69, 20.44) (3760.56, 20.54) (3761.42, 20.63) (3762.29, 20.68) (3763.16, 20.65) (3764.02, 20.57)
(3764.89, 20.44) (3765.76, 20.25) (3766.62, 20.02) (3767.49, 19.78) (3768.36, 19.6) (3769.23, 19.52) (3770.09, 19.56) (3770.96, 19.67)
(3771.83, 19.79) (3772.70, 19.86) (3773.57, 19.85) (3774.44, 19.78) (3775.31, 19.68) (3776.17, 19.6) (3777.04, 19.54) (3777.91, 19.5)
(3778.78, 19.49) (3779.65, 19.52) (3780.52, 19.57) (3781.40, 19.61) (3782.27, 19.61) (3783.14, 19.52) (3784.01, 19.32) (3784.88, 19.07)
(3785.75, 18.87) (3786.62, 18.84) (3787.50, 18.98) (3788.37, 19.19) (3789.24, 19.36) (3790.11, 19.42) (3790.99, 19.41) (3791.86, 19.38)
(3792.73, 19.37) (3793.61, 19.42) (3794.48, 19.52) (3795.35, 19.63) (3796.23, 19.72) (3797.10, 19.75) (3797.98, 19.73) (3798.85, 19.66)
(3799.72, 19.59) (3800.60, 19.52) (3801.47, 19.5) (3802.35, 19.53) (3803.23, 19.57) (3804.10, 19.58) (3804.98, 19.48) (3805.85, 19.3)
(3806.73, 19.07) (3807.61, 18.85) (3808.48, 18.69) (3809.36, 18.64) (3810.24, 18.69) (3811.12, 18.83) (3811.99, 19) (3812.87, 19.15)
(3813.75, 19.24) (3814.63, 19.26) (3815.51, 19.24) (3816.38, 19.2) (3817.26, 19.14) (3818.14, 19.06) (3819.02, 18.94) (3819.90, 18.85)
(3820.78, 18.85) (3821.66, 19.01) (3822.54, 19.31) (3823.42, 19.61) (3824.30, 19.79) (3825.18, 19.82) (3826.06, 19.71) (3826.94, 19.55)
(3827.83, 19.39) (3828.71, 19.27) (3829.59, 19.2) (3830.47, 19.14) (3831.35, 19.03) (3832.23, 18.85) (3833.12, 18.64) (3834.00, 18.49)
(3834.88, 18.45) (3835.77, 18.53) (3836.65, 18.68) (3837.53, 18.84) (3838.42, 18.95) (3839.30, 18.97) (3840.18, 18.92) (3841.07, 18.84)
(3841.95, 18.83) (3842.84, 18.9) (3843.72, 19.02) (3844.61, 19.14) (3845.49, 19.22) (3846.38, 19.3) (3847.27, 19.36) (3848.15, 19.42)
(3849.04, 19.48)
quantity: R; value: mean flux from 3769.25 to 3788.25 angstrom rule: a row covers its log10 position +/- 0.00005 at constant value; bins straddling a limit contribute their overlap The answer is 19.5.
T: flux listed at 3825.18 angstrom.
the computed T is 19.82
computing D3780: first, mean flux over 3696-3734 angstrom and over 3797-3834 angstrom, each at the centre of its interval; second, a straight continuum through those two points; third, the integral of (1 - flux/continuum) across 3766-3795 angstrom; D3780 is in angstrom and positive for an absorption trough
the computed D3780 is 0.70 angstrom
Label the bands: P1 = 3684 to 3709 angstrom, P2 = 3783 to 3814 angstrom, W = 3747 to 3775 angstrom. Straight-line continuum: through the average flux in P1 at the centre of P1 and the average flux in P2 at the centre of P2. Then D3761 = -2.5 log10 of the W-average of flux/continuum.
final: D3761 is -0.02 mag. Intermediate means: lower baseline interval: 20.8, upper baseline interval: 19.3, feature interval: 20.3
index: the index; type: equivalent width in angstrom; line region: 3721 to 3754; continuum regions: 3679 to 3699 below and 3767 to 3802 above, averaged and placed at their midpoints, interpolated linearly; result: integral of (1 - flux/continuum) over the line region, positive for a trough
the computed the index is -2.0 angstrom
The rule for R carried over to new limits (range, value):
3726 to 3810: 20.2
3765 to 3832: 19.4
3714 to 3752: 21.4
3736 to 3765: 20.5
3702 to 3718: 20.8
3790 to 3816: 19.3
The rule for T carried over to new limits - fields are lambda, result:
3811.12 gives 18.83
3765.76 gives 20.25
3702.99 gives 20.51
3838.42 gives 18.95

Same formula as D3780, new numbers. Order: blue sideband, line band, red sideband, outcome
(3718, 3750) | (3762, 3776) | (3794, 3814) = 0.3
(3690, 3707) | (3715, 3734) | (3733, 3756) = -1.4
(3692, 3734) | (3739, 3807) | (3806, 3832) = 0.6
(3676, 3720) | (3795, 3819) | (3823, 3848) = 0.2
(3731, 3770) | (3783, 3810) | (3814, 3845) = 0.5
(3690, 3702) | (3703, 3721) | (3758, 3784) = -0.4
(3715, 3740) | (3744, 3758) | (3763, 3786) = 0.1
